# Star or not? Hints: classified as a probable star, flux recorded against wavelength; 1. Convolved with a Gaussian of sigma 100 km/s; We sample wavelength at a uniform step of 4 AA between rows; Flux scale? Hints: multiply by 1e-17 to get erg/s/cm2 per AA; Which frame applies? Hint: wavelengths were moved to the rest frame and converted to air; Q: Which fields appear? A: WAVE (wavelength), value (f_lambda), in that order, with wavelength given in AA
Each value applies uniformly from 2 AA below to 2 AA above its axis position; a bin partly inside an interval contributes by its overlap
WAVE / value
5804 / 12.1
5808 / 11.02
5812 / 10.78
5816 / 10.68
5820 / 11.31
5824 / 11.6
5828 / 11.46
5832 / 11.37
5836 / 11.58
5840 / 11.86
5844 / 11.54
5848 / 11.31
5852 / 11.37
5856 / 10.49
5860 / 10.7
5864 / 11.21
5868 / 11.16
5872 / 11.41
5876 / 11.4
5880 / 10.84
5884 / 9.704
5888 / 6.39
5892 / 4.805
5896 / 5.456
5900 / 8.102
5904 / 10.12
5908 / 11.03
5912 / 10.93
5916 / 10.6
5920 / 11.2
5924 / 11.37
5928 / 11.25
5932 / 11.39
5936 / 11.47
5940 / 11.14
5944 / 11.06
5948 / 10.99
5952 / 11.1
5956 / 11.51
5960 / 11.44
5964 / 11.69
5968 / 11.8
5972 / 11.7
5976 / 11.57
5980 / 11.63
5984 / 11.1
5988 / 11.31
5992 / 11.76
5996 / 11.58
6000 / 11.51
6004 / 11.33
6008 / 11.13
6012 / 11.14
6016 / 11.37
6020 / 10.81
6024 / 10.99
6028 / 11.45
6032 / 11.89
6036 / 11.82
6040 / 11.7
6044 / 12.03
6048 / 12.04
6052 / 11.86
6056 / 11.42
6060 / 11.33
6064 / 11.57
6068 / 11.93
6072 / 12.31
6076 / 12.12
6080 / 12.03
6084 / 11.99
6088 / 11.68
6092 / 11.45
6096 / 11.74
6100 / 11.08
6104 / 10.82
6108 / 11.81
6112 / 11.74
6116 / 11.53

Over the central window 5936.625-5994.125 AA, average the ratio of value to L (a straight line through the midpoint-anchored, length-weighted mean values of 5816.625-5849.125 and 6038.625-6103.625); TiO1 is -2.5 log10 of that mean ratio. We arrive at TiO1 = 0.02 mag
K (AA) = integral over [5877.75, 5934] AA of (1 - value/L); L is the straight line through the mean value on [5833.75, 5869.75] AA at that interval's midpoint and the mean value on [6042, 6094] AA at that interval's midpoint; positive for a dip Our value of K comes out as 9.3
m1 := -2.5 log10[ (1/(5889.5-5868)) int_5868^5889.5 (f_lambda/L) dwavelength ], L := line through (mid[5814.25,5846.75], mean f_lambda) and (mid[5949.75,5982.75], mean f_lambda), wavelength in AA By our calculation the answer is 0.13 mag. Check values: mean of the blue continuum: 11.4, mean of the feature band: 10.1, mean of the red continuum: 11.5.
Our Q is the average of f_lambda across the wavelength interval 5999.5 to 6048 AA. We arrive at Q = 11.5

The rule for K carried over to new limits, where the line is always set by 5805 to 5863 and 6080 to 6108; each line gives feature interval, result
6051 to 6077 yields -0.64 AA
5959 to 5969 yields -0.24 AA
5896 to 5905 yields 2.49 AA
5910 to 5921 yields 0.43 AA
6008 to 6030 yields 0.56 AA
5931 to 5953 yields 0.33 AA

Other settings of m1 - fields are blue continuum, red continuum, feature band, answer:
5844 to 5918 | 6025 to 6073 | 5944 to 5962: -0.06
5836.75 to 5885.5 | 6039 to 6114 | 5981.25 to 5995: 0.00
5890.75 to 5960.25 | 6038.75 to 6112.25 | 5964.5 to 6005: -0.07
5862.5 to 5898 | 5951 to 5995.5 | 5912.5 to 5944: -0.08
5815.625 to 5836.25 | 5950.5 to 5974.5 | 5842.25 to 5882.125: 0.03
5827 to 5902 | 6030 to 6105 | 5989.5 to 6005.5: -0.04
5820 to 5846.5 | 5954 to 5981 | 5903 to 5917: 0.09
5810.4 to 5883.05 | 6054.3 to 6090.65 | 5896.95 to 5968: 0.05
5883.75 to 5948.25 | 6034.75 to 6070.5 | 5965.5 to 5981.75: -0.10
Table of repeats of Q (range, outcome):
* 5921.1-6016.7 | 11.4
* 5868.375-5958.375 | 10.2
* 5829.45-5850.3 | 11.5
